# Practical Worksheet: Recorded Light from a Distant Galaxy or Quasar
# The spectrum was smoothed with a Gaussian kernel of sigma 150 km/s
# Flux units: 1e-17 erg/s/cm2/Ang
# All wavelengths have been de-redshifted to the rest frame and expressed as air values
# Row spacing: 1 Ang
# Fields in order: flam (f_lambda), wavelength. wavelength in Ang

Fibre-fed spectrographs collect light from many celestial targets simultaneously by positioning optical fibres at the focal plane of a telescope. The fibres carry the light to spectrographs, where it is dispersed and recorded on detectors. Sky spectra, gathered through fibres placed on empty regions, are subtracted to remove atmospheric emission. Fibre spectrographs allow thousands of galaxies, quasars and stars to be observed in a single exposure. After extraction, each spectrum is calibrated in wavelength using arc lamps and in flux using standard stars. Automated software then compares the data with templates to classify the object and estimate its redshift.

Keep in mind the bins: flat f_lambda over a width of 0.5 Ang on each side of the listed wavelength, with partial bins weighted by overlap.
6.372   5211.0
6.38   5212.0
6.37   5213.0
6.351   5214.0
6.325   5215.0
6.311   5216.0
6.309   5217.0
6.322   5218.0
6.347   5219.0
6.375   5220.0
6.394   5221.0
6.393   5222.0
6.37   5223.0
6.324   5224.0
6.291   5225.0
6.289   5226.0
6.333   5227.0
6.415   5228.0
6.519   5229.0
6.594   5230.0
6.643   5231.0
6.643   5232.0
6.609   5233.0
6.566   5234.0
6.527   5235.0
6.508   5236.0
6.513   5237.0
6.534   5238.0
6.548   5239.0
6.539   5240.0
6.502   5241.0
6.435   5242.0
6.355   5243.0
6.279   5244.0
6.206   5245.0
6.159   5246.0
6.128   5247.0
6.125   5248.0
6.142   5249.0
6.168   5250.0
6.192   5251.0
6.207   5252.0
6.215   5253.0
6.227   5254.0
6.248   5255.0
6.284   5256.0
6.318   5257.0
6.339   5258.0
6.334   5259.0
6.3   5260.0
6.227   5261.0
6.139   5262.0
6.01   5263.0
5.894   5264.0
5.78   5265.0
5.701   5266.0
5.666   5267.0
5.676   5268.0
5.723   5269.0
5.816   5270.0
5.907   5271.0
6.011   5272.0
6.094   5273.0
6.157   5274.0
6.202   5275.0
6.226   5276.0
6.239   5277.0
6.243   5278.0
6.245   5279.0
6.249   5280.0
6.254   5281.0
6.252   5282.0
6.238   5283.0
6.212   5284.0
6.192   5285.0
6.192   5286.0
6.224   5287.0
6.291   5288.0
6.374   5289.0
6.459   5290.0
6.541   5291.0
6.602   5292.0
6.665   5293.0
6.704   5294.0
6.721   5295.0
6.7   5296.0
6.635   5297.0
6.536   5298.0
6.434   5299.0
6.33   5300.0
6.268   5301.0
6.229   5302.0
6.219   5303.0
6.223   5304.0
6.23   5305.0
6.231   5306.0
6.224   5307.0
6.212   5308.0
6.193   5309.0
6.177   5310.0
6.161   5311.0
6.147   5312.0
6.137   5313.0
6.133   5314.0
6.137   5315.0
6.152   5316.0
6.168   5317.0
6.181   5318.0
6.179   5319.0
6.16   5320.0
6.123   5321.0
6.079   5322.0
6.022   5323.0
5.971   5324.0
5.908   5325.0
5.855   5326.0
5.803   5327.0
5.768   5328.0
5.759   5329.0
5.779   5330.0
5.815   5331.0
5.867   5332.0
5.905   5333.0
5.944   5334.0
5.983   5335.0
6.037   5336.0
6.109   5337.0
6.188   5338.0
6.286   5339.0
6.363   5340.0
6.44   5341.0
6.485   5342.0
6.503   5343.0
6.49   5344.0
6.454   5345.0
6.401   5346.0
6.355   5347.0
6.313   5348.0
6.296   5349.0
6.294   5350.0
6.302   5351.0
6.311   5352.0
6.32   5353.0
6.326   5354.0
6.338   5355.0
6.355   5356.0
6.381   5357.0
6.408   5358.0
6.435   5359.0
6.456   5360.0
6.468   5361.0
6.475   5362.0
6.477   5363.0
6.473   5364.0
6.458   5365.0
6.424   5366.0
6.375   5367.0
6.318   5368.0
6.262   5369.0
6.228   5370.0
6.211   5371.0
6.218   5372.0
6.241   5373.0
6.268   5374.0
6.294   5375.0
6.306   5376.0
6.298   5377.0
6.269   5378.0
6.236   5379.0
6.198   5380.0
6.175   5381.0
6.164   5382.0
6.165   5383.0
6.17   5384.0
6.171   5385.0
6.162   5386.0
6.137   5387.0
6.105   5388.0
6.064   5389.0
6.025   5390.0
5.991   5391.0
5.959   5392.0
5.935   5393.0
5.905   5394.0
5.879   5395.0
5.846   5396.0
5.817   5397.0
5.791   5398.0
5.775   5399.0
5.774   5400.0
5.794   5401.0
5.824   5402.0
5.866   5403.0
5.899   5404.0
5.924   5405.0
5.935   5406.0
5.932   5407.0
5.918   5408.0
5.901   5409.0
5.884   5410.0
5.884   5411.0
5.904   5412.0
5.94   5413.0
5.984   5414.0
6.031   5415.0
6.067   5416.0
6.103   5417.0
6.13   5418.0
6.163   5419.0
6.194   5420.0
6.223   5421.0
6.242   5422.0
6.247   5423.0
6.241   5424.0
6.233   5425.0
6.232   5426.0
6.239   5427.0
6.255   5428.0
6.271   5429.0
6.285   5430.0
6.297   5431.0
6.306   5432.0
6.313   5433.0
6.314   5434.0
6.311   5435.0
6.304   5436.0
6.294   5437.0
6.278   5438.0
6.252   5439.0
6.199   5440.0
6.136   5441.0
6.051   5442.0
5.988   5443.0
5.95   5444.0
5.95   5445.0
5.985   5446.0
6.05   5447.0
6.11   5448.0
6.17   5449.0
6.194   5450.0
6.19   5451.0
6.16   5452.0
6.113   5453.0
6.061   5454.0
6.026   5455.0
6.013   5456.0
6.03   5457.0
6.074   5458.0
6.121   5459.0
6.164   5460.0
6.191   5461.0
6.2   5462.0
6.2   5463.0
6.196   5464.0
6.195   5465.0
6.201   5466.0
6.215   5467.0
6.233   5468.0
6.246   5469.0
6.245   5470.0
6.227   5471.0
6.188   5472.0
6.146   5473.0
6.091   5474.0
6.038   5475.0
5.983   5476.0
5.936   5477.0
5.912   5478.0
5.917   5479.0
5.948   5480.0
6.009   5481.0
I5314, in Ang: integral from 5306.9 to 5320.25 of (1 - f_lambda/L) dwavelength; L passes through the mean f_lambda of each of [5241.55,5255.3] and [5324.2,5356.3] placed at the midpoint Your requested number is 0.03 Ang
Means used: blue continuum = 6.22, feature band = 6.17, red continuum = 6.16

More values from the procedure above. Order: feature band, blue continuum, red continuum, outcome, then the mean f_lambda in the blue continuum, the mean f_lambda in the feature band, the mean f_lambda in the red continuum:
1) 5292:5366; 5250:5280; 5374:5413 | -2.43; 6.09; 6.25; 6.01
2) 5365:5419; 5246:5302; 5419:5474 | 1.14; 6.22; 6.06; 6.18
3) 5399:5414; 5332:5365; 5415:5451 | 0.83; 6.32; 5.88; 6.19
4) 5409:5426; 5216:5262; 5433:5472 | 0.27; 6.36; 6.09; 6.16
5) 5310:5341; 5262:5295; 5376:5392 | 0.58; 6.17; 6.05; 6.15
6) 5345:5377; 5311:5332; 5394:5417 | -2.10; 6.01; 6.35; 5.89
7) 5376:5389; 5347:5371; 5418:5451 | 0.26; 6.37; 6.19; 6.2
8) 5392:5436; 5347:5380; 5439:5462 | 1.04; 6.34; 6.05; 6.09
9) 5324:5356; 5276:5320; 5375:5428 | 0.19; 6.3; 6.16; 6.05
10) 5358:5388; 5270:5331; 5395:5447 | -0.82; 6.21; 6.29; 6.07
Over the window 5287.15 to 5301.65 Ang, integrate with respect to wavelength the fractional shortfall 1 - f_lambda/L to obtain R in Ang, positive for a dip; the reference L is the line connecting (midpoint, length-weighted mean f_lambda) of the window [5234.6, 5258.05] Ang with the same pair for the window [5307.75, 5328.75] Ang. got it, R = -0.8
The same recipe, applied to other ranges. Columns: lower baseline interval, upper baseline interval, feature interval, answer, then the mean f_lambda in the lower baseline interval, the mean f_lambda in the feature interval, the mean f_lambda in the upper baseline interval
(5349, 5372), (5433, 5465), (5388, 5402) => 0.9 Ang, 6.36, 5.89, 6.14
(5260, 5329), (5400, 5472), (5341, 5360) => -0.7 Ang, 6.18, 6.38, 6.12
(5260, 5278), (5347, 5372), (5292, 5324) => -0.7 Ang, 5.99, 6.28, 6.36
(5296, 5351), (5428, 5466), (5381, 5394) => 0.2 Ang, 6.18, 6.08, 6.16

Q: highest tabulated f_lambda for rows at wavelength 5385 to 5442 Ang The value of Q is 6.314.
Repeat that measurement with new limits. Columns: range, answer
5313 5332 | 6.181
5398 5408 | 5.935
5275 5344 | 6.721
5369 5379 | 6.306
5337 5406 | 6.503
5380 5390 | 6.198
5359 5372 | 6.477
